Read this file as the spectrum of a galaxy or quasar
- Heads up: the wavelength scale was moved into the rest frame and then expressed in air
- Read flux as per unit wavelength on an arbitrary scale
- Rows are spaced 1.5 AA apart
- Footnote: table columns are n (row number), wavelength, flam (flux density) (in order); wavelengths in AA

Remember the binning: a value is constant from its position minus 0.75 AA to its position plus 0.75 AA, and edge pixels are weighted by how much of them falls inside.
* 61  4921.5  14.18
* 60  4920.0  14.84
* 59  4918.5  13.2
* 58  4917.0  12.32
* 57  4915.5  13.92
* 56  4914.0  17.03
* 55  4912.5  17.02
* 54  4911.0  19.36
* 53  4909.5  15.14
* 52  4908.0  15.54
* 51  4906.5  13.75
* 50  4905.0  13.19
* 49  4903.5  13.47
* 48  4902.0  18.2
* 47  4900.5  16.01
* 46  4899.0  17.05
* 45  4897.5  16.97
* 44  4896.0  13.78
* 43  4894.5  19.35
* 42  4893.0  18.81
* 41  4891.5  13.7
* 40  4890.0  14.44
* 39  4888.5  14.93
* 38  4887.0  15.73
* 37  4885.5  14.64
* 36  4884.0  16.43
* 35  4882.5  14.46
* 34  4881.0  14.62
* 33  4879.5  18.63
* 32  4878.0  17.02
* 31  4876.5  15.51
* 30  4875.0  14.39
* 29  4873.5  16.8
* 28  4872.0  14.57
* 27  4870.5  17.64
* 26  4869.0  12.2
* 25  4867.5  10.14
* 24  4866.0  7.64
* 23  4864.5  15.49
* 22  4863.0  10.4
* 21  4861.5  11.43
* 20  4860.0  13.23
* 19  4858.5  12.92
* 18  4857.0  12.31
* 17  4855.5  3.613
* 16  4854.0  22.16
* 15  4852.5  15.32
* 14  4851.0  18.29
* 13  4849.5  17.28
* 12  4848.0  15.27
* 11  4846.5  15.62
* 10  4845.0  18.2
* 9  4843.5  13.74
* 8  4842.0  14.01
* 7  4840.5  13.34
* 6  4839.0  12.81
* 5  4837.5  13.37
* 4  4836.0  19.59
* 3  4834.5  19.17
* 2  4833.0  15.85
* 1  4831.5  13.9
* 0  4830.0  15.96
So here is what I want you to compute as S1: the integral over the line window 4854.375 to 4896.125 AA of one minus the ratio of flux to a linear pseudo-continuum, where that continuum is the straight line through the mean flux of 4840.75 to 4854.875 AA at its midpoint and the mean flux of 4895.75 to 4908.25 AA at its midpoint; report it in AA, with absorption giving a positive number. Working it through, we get 4.4 AA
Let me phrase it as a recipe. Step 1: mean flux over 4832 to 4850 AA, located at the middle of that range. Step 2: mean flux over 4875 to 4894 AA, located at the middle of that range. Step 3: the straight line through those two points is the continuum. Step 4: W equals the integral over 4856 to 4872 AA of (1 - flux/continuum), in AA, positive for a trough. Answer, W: 3.5 AA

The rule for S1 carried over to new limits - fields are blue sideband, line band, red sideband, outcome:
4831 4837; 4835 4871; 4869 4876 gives 5.1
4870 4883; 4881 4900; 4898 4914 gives 0.2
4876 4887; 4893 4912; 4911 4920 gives -0.9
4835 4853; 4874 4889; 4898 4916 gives 0.1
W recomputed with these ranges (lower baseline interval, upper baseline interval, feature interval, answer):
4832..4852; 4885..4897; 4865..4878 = 1.6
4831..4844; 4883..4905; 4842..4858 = 0.2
